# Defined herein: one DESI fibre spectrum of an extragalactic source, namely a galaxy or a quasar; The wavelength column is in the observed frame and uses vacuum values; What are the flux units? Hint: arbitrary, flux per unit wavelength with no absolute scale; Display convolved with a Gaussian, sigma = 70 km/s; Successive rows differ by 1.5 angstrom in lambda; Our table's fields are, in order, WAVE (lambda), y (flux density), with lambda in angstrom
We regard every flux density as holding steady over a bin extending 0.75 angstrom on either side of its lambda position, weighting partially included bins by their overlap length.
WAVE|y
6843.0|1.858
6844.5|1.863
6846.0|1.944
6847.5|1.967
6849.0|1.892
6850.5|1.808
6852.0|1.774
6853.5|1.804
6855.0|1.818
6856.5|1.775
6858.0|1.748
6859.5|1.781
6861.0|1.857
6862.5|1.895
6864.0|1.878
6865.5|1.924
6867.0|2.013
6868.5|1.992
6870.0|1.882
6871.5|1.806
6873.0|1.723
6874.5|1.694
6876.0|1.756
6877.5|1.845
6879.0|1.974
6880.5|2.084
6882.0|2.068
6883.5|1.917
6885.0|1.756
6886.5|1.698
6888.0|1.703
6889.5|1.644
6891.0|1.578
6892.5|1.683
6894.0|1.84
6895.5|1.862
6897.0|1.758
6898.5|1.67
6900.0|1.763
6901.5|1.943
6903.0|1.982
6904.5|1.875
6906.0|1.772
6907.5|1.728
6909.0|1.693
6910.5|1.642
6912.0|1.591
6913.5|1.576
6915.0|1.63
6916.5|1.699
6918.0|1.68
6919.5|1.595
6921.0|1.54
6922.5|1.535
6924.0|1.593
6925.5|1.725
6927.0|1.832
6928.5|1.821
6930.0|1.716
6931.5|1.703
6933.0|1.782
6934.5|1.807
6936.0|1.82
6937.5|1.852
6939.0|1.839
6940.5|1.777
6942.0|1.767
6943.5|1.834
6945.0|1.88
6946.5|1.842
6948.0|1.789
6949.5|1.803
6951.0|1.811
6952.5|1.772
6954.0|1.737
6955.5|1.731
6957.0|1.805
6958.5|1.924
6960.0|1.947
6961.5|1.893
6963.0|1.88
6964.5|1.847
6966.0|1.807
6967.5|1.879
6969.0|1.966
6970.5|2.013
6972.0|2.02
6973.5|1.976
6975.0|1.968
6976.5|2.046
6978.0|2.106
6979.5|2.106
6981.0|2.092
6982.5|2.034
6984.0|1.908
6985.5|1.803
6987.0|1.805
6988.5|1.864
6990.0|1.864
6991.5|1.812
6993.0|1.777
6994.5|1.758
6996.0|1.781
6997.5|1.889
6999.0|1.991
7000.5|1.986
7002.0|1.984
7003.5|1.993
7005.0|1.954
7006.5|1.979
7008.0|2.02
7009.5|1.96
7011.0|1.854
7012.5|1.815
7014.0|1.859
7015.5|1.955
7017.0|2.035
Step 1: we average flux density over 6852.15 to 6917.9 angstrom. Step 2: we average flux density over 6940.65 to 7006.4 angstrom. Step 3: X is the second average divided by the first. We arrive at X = 1.05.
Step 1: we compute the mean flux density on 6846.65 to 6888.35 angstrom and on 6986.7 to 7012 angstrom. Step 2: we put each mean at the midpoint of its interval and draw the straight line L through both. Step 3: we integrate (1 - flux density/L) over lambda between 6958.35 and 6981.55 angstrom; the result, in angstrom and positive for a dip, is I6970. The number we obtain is -0.96 angstrom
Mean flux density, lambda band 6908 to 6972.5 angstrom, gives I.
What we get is 1.78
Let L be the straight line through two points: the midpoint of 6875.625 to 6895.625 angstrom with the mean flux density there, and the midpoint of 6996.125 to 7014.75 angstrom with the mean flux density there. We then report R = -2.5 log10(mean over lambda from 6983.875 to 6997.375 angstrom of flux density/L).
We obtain 0.06 mag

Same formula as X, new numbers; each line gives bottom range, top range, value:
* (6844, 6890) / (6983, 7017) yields 1.03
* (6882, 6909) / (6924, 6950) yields 1.01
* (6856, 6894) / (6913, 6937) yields 0.93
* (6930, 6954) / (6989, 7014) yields 1.06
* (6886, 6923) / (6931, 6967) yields 1.07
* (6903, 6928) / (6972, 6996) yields 1.15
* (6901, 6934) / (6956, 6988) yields 1.14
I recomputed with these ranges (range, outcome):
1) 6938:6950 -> 1.82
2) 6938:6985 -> 1.9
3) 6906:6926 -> 1.64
